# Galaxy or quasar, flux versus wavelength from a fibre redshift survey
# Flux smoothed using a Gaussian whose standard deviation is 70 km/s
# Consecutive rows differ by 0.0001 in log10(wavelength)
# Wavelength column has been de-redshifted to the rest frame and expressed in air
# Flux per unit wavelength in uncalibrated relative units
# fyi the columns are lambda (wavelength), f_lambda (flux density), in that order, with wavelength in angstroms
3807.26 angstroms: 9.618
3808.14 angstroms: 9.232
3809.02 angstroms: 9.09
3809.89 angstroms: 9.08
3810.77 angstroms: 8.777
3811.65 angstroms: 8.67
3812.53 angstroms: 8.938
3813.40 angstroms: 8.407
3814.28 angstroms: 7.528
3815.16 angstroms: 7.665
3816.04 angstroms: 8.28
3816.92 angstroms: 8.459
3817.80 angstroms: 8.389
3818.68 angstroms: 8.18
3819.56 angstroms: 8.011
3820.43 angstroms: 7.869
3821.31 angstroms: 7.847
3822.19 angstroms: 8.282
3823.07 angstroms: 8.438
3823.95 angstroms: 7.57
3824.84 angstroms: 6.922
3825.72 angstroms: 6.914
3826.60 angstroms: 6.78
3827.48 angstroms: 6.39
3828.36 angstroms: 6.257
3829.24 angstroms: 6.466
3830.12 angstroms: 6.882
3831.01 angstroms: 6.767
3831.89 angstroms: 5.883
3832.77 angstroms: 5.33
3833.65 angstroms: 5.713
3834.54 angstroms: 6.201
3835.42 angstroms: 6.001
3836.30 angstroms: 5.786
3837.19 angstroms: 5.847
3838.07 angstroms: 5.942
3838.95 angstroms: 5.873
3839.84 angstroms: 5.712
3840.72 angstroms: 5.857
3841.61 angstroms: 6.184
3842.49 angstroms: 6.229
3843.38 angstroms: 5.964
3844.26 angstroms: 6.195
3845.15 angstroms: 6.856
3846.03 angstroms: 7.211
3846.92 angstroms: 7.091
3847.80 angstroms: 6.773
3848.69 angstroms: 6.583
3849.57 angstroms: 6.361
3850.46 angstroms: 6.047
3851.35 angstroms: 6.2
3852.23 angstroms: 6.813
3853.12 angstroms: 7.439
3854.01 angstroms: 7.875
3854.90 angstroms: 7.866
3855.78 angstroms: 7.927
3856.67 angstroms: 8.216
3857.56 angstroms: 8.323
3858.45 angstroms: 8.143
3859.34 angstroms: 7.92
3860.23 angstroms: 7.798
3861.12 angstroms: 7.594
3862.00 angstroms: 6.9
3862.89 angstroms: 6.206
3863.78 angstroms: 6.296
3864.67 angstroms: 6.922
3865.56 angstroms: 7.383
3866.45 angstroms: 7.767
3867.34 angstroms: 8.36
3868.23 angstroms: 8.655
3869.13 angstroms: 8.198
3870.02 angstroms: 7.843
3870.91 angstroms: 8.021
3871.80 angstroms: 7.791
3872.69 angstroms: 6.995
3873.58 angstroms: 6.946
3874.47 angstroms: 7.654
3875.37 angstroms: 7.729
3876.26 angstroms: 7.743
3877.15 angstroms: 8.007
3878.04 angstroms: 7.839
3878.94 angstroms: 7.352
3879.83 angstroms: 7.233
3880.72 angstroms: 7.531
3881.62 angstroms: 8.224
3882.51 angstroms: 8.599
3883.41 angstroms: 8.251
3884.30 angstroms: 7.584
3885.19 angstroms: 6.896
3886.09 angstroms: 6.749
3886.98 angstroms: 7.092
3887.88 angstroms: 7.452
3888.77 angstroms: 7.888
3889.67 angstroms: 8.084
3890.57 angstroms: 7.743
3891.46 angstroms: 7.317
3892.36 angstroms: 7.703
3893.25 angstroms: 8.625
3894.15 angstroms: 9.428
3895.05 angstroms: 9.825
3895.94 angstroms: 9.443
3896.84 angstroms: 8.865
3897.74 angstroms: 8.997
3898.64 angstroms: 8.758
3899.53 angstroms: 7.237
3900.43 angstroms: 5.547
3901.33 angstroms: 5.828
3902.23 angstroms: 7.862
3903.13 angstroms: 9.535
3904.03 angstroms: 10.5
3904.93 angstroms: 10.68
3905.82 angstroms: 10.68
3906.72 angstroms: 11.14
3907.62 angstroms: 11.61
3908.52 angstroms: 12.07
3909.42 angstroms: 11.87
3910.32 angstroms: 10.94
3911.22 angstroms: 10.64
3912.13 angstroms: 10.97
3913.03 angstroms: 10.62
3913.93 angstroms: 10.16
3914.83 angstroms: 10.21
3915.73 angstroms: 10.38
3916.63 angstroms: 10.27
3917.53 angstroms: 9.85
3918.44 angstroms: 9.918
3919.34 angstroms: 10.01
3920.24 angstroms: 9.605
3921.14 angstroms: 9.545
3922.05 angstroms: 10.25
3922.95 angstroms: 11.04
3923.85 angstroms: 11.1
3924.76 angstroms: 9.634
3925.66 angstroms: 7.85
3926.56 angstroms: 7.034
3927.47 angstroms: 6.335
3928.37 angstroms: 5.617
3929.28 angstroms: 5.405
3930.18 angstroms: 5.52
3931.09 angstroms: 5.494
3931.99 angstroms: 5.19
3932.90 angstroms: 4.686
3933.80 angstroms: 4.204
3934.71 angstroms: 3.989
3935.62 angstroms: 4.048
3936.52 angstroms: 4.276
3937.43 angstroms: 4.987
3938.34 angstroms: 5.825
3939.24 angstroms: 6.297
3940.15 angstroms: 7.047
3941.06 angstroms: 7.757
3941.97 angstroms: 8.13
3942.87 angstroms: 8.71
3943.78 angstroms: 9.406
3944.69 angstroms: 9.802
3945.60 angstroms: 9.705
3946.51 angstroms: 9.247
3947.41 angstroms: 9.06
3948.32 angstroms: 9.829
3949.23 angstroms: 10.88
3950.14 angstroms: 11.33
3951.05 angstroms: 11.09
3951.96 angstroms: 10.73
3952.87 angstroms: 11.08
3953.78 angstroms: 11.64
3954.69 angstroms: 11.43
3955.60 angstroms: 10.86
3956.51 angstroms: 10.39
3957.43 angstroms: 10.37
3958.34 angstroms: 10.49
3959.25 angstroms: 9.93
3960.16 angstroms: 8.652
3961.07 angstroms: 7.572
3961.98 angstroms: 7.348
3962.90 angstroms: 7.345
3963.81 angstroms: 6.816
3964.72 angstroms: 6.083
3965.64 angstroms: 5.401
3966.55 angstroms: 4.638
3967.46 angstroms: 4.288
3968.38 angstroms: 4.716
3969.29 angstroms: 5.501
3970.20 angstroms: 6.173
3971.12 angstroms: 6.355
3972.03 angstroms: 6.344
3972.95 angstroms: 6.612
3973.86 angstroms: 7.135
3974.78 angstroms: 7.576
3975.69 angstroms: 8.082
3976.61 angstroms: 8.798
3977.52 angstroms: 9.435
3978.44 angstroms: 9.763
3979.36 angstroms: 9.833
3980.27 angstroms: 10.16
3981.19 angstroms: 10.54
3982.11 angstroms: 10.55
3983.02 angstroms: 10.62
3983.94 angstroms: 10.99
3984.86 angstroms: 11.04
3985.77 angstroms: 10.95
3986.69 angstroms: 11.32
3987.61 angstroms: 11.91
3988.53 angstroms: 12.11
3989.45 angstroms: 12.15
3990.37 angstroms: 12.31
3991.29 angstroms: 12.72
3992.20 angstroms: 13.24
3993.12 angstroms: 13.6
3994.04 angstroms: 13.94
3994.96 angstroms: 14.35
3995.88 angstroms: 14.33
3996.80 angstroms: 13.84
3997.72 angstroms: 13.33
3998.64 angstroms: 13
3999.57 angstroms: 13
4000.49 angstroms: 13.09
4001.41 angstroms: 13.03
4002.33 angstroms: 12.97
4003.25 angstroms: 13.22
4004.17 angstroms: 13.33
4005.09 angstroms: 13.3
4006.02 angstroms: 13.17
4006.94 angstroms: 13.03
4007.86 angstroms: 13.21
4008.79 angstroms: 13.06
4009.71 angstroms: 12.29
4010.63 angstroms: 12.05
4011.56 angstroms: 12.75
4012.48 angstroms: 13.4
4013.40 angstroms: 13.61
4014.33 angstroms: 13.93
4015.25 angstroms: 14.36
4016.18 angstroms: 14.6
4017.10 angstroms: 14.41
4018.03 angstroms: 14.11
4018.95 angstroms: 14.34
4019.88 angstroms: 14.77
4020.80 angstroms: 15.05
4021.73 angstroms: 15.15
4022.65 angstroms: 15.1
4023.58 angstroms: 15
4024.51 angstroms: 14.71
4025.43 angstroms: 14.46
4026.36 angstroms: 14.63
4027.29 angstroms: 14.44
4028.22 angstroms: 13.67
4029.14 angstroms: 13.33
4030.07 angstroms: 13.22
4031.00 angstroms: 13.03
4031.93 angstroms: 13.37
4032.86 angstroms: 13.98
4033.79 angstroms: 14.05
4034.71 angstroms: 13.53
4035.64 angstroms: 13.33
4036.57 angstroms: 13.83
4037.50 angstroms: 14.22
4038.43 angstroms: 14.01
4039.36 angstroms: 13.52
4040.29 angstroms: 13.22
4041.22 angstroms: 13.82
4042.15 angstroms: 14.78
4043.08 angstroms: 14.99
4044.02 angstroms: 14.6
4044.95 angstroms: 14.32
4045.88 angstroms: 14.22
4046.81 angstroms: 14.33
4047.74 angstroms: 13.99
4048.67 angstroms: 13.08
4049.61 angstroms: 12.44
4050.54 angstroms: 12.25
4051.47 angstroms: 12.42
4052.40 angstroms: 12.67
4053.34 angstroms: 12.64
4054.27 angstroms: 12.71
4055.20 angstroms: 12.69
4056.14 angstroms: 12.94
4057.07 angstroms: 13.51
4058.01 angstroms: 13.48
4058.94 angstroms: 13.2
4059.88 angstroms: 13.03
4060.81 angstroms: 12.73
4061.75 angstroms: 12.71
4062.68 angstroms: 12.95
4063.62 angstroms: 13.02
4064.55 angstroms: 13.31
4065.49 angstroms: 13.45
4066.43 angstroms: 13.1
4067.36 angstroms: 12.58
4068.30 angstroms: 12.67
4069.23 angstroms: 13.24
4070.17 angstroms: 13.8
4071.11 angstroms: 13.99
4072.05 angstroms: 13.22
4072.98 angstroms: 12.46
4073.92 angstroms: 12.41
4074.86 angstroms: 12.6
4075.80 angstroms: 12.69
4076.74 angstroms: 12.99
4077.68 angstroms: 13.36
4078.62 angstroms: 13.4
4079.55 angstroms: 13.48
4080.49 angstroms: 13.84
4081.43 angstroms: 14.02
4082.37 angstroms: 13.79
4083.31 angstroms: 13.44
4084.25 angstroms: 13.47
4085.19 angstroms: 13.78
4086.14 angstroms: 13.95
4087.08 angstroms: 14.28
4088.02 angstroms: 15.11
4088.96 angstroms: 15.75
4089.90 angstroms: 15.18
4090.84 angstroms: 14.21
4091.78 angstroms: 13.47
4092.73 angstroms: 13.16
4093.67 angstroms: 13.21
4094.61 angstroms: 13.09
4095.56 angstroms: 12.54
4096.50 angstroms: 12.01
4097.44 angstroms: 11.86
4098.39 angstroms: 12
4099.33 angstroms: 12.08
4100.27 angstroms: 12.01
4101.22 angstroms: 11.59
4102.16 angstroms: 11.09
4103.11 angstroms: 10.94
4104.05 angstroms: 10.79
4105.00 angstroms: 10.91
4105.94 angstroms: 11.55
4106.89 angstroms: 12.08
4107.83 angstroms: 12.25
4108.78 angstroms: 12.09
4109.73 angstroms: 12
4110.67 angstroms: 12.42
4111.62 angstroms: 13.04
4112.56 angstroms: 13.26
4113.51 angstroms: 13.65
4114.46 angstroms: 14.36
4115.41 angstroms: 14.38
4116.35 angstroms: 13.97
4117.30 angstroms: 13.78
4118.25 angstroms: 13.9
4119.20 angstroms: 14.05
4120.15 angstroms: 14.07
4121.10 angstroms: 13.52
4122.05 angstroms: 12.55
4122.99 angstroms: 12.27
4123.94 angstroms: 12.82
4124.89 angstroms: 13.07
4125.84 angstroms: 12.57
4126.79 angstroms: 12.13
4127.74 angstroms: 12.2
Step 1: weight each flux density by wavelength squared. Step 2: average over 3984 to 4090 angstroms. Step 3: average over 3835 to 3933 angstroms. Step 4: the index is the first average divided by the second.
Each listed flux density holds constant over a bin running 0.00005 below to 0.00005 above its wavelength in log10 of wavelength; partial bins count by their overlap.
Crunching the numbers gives 1.82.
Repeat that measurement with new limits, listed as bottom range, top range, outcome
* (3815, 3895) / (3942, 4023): 1.61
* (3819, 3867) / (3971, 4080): 2.05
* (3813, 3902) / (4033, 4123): 2.01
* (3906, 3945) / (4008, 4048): 1.76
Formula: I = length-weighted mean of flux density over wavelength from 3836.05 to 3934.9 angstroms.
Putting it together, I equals 7.93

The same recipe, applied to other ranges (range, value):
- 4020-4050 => 14.1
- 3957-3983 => 7.78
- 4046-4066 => 13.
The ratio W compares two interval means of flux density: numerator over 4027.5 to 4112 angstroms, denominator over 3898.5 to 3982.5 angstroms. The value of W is 1.55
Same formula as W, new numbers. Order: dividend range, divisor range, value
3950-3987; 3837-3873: 1.23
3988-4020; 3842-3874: 1.84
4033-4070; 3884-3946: 1.61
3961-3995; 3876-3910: 1.07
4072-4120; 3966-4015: 1.18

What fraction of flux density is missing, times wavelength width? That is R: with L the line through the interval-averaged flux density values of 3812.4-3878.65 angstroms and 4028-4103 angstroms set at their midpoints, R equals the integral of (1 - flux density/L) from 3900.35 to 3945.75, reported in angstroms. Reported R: 4.03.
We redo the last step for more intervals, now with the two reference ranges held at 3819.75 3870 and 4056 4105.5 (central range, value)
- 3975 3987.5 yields 0.4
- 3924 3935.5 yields 3.9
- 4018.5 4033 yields -3.3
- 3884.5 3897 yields 0.1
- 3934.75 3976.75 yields 7.7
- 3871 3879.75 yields 0.2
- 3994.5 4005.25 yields -2.4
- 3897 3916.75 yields -2.9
